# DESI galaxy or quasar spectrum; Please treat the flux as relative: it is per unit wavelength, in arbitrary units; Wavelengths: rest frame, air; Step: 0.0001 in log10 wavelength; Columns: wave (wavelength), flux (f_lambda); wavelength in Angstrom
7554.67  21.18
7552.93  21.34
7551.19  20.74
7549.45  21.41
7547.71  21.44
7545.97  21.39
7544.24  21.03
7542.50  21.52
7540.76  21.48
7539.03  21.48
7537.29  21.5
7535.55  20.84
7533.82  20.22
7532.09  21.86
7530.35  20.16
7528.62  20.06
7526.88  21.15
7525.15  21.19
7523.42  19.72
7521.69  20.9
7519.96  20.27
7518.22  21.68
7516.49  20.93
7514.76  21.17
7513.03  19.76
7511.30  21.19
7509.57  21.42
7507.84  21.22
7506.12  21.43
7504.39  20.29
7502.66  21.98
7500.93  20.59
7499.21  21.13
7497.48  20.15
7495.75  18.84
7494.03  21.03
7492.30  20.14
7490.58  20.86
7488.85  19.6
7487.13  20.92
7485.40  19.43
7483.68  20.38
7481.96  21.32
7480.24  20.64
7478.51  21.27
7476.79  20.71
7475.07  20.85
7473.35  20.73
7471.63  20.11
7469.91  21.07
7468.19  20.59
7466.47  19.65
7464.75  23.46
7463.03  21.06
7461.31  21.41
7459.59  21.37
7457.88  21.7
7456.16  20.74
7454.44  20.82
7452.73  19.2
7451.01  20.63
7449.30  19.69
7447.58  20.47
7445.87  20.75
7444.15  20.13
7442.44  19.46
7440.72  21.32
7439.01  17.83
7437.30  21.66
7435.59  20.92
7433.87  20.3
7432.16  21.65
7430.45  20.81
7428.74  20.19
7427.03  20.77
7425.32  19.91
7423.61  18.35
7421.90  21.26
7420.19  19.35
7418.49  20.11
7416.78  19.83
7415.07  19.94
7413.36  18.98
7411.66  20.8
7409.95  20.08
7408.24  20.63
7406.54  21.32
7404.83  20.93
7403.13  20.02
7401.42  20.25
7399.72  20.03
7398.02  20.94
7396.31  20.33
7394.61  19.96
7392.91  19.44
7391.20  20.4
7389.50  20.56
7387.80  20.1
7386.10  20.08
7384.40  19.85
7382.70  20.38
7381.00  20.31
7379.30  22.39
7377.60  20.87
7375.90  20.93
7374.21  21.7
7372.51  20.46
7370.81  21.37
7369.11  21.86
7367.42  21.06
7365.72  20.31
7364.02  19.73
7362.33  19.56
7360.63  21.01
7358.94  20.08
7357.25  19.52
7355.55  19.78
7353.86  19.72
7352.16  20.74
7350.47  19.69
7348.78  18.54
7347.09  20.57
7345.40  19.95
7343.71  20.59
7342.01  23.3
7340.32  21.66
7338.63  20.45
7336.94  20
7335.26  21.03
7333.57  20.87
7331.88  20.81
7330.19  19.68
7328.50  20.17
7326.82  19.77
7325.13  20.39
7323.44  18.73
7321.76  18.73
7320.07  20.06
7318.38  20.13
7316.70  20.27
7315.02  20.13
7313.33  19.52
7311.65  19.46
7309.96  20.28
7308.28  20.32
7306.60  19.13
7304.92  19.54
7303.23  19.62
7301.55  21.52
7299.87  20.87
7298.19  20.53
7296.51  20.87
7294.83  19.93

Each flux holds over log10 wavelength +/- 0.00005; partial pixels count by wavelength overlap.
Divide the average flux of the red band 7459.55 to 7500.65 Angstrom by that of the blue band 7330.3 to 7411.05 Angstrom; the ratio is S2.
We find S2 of 1.01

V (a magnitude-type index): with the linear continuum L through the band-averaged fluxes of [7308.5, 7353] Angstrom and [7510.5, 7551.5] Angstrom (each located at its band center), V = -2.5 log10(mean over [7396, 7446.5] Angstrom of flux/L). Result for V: 0.014 mag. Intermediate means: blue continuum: 20.2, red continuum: 21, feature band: 20.3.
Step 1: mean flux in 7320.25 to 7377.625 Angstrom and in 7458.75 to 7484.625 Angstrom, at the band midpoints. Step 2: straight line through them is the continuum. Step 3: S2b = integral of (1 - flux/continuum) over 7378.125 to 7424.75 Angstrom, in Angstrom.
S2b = 0.9 Angstrom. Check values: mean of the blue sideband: 20.4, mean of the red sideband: 21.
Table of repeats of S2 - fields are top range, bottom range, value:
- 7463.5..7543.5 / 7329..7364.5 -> 1.02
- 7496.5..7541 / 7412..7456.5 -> 1.03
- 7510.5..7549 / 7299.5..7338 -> 1.05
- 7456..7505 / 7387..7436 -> 1.02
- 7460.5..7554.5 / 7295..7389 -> 1.03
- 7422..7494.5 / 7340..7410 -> 1.00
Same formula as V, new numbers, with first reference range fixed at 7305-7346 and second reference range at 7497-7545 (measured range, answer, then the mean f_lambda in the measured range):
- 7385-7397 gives 0.02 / 20.1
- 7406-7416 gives 0.01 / 20.3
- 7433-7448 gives 0.02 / 20.3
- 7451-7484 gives -0.01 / 20.9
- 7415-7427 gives 0.04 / 19.9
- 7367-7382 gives -0.04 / 21.2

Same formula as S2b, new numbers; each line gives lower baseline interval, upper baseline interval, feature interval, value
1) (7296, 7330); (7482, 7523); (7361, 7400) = -0.64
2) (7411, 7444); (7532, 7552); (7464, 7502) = 0.13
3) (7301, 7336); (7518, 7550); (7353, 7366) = 0.15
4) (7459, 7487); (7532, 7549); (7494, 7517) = 0.30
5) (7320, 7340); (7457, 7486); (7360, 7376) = -0.36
